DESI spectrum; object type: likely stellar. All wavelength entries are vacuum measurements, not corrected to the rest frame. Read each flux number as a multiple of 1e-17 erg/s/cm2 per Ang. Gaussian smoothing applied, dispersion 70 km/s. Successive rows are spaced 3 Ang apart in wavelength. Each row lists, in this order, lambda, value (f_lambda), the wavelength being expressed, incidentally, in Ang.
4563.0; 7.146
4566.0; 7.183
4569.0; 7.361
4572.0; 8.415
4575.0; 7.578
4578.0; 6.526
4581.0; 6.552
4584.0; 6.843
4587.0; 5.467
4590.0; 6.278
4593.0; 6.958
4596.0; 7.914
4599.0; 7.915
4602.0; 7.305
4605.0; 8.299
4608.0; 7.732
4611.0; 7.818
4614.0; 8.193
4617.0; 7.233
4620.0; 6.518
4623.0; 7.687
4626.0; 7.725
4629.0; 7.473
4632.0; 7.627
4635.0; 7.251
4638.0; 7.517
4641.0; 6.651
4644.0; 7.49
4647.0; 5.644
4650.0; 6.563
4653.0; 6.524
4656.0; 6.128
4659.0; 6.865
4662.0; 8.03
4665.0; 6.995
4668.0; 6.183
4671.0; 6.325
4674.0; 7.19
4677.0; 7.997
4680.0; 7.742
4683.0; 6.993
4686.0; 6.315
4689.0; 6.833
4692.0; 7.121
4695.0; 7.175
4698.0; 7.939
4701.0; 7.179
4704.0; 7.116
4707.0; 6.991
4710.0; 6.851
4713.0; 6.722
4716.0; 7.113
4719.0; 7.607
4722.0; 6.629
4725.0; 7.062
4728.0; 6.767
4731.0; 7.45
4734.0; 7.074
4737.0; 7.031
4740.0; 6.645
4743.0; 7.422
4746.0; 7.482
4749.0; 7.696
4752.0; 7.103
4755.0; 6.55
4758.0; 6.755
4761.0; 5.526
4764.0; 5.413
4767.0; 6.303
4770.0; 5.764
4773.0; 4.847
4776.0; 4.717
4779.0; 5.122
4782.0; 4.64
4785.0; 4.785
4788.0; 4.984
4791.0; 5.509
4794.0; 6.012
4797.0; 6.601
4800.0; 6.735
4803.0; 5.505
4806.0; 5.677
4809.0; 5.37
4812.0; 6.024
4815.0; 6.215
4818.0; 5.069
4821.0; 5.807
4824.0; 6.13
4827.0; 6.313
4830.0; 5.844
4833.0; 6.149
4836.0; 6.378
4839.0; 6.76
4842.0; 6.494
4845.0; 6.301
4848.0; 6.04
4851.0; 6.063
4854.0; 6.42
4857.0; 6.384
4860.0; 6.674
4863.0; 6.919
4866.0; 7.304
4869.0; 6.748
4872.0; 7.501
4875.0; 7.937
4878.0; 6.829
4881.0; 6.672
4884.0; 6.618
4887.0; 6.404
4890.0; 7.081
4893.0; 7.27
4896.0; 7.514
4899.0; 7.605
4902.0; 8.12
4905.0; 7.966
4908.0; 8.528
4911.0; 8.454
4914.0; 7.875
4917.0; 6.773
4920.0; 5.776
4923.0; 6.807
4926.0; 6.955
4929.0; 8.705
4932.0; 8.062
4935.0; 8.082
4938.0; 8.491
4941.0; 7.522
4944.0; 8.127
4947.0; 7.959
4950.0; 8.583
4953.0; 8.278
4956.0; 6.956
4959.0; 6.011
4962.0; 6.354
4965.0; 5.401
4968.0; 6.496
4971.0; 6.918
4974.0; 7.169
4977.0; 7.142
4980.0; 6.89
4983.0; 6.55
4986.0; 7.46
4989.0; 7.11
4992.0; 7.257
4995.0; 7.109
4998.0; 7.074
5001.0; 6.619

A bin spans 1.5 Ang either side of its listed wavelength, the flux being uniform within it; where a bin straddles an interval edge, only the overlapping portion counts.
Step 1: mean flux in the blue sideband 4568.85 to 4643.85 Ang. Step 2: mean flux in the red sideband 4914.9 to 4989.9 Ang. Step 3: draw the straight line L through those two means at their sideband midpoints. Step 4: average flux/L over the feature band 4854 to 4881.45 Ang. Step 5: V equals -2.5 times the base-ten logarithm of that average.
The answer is 0.04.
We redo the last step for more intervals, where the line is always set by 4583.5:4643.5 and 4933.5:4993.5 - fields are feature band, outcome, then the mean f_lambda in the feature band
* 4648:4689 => 0.065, 6.89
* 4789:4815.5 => 0.222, 5.93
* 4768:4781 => 0.379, 5.14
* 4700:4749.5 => 0.031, 7.1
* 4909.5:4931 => -0.015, 7.35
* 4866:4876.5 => -0.018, 7.38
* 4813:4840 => 0.198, 6.06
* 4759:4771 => 0.250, 5.79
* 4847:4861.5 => 0.151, 6.33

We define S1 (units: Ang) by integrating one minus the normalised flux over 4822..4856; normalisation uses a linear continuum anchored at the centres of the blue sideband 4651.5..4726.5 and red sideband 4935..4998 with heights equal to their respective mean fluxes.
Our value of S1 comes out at 4.13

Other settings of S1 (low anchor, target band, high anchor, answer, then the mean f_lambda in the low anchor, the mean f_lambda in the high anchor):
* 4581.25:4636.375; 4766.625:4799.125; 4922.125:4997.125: 8.58 Ang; 7.33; 7.3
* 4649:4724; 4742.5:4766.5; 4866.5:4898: 1.14 Ang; 7.01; 7.07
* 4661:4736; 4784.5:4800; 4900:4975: 3.20 Ang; 7.09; 7.46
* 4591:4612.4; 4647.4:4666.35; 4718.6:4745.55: 1.63 Ang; 7.67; 7.07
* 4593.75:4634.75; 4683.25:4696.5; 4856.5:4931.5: 1.16 Ang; 7.62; 7.28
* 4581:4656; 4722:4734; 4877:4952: 0.45 Ang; 7.16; 7.56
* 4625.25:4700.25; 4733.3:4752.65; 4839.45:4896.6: -0.76 Ang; 7.05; 6.79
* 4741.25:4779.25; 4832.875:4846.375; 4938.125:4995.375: 0.31 Ang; 6.25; 7.15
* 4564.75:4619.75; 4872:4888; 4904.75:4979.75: 0.90 Ang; 7.29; 7.4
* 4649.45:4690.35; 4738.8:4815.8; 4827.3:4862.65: 6.95 Ang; 6.91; 6.34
